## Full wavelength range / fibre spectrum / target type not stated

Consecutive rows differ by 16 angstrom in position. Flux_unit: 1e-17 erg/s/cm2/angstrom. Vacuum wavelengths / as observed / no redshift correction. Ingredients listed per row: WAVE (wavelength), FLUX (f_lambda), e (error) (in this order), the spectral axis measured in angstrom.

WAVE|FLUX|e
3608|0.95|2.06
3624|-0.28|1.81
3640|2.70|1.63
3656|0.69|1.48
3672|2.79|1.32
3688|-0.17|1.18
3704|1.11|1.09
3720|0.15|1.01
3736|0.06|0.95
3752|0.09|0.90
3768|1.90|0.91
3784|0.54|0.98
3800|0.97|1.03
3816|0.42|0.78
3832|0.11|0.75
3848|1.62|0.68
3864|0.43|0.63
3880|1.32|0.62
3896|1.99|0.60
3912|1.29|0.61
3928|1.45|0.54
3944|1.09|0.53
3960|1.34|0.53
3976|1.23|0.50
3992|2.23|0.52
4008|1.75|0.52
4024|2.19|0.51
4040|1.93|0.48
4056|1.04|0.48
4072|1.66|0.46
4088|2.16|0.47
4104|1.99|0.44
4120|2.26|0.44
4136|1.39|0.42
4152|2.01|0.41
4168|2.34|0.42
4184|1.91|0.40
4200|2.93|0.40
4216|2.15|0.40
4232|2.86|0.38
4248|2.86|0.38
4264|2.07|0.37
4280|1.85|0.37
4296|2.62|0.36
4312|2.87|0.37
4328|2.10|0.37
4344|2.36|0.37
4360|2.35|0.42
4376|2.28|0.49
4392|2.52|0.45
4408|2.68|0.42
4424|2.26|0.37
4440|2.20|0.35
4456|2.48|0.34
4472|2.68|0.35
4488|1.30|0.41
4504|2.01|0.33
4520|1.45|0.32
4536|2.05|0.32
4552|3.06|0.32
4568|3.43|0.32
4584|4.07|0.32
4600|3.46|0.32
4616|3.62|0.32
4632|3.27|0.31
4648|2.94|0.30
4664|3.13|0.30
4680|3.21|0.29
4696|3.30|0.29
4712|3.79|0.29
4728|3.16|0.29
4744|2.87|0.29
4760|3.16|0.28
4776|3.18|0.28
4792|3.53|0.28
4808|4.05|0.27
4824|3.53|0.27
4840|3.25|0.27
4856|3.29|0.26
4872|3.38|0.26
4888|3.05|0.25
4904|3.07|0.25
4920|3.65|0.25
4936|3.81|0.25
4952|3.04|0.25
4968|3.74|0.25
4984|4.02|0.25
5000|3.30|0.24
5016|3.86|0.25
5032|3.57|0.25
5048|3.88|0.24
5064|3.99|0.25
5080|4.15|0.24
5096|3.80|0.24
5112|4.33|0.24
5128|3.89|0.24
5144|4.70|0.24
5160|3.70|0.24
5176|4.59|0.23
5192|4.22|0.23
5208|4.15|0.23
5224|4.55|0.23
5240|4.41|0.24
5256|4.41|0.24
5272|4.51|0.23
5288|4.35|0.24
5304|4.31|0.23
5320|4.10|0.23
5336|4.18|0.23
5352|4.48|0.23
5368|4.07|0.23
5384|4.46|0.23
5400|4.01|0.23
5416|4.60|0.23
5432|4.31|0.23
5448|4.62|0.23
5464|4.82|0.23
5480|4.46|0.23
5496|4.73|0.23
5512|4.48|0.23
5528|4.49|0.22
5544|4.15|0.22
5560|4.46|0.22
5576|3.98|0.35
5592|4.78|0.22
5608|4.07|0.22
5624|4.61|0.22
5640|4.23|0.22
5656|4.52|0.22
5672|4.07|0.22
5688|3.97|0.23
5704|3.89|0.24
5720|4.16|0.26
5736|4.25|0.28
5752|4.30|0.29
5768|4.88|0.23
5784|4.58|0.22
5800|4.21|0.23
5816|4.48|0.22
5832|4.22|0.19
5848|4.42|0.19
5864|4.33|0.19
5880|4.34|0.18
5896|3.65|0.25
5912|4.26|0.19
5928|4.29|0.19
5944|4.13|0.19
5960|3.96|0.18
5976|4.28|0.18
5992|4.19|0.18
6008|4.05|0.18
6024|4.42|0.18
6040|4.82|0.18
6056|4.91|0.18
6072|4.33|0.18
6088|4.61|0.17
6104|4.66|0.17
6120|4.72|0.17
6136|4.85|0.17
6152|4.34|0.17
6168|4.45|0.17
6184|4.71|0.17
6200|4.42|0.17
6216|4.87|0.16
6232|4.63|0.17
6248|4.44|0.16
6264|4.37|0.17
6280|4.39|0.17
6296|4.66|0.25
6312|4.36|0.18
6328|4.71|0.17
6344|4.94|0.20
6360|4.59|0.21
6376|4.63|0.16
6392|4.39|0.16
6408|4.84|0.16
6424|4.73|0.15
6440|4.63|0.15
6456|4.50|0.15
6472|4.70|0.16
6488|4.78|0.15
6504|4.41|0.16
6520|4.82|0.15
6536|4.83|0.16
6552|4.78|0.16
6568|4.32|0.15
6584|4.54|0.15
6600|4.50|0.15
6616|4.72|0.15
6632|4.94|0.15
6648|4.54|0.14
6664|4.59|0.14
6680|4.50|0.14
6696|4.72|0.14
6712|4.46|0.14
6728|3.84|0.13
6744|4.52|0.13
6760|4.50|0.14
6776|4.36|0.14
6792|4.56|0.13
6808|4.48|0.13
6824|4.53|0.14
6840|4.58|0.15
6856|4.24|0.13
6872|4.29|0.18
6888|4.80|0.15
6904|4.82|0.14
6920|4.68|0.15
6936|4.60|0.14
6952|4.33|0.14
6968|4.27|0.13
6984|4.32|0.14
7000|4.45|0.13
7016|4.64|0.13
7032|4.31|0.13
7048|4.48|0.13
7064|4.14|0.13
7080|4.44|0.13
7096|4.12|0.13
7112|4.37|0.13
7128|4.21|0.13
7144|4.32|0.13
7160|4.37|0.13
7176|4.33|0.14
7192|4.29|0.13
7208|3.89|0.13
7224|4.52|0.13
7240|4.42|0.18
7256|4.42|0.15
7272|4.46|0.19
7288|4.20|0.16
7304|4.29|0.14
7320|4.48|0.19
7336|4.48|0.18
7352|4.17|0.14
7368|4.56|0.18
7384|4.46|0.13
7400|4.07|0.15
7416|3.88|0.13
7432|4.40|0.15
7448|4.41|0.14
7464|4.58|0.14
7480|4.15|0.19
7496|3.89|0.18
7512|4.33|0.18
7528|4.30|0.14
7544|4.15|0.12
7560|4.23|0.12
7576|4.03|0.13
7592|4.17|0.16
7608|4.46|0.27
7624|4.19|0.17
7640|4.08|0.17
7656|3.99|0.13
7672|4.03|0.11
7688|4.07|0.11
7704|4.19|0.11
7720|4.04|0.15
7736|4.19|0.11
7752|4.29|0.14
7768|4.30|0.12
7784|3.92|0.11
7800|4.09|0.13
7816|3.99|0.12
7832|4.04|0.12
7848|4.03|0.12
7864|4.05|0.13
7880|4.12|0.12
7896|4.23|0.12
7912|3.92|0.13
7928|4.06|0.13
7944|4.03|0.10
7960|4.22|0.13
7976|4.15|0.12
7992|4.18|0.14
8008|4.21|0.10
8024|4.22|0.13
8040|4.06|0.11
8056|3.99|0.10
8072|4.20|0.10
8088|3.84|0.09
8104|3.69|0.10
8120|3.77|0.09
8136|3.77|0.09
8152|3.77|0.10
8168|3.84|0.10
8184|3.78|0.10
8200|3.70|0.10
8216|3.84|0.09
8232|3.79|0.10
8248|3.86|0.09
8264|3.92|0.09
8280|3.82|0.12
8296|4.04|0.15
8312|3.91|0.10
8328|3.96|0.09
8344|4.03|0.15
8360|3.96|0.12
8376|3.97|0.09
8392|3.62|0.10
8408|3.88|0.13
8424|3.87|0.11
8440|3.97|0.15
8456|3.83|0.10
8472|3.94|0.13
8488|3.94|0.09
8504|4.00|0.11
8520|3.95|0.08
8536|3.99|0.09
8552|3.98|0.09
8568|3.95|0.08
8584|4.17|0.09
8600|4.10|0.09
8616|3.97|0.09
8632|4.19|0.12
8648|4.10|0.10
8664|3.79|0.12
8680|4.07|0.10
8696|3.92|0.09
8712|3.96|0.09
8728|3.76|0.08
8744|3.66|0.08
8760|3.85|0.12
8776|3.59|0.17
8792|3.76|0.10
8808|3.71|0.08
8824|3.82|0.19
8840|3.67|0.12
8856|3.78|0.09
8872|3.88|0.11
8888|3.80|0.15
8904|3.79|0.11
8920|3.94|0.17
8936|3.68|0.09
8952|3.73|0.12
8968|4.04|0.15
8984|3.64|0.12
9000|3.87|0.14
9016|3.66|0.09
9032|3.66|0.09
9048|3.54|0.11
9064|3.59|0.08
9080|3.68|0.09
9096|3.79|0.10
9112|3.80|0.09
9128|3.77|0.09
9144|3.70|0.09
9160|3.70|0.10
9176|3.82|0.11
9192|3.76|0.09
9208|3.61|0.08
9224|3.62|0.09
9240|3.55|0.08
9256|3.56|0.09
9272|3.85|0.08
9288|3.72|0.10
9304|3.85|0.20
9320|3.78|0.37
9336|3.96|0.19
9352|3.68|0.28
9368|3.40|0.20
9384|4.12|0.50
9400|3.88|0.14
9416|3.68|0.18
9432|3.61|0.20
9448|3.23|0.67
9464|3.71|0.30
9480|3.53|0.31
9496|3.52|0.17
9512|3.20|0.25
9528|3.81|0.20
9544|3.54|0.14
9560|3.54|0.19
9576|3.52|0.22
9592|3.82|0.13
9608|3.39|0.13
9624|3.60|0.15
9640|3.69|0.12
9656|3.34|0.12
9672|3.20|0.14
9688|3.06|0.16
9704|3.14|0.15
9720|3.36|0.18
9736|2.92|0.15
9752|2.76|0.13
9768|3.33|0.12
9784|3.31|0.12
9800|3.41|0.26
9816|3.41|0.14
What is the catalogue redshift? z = 0.14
